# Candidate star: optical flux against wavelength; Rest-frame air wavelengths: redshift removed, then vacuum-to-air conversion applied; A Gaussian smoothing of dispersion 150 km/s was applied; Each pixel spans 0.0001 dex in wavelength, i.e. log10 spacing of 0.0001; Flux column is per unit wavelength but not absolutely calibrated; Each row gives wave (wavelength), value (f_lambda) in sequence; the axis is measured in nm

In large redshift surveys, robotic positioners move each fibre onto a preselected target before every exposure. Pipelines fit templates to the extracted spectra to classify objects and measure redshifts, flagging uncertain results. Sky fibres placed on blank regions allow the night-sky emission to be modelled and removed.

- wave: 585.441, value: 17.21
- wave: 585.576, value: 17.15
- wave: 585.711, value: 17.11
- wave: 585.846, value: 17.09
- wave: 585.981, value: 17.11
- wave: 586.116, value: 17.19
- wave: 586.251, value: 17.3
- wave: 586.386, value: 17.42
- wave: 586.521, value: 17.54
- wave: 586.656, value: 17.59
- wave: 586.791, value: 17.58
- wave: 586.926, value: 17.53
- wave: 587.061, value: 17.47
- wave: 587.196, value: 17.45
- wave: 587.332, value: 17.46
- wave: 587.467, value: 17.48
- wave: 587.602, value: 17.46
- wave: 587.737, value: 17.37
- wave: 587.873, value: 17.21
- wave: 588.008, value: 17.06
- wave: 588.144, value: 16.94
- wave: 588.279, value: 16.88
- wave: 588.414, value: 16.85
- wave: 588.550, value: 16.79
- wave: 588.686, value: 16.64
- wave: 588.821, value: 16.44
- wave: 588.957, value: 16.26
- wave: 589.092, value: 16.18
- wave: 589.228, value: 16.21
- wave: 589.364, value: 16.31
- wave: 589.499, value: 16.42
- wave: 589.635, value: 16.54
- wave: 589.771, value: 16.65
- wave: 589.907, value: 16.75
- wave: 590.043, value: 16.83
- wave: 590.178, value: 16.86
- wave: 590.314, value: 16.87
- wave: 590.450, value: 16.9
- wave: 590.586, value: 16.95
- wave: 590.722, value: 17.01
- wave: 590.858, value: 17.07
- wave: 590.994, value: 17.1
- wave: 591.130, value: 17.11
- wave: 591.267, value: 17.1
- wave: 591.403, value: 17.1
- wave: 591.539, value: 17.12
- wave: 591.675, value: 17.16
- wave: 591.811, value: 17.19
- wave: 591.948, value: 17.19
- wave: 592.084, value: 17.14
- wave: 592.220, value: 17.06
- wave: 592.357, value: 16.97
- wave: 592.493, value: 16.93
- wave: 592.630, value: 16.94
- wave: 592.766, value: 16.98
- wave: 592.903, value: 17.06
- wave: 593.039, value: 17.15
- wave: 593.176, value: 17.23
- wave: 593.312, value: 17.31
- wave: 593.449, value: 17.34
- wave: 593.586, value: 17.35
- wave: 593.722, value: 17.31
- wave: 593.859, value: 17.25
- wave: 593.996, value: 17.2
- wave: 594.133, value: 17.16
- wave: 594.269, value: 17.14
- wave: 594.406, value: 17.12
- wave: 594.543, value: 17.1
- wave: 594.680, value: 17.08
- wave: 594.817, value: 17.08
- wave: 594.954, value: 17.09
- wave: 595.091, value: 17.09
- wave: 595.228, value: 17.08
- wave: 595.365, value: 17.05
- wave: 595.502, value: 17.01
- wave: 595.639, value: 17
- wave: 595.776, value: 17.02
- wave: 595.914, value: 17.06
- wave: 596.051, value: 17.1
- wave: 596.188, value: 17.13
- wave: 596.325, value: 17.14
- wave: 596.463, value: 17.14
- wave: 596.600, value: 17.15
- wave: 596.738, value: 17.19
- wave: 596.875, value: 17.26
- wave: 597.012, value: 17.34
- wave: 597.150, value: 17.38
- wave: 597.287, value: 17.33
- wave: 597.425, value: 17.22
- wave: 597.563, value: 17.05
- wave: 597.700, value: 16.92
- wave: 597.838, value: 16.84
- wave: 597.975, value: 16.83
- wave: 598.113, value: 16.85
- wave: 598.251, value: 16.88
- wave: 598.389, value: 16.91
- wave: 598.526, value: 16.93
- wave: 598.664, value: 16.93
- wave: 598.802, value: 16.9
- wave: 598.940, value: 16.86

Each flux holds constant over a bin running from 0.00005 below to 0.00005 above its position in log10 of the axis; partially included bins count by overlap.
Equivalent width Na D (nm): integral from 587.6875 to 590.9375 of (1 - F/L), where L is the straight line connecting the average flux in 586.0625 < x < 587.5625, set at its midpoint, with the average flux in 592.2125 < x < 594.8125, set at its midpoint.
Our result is 0.11 nm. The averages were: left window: 17.5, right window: 17.1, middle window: 16.7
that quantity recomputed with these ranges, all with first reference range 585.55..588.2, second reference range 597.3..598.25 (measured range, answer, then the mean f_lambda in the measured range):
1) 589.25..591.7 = 0.05 nm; 16.9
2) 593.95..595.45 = 0.00 nm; 17.1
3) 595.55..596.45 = 0.00 nm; 17.1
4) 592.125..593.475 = 0.00 nm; 17.1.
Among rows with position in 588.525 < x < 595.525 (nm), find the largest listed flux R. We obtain 17.35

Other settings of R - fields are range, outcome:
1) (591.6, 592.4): 17.19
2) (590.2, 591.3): 17.11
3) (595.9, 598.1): 17.38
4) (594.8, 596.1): 17.1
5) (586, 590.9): 17.59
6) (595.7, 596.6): 17.15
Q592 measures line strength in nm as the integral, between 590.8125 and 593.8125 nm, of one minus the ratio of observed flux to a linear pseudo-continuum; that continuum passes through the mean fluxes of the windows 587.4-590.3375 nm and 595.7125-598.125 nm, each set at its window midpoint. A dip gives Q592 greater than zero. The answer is -0.04 nm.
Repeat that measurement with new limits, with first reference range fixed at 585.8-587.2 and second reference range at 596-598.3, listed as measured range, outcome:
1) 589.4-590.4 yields 0.04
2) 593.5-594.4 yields 0.00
